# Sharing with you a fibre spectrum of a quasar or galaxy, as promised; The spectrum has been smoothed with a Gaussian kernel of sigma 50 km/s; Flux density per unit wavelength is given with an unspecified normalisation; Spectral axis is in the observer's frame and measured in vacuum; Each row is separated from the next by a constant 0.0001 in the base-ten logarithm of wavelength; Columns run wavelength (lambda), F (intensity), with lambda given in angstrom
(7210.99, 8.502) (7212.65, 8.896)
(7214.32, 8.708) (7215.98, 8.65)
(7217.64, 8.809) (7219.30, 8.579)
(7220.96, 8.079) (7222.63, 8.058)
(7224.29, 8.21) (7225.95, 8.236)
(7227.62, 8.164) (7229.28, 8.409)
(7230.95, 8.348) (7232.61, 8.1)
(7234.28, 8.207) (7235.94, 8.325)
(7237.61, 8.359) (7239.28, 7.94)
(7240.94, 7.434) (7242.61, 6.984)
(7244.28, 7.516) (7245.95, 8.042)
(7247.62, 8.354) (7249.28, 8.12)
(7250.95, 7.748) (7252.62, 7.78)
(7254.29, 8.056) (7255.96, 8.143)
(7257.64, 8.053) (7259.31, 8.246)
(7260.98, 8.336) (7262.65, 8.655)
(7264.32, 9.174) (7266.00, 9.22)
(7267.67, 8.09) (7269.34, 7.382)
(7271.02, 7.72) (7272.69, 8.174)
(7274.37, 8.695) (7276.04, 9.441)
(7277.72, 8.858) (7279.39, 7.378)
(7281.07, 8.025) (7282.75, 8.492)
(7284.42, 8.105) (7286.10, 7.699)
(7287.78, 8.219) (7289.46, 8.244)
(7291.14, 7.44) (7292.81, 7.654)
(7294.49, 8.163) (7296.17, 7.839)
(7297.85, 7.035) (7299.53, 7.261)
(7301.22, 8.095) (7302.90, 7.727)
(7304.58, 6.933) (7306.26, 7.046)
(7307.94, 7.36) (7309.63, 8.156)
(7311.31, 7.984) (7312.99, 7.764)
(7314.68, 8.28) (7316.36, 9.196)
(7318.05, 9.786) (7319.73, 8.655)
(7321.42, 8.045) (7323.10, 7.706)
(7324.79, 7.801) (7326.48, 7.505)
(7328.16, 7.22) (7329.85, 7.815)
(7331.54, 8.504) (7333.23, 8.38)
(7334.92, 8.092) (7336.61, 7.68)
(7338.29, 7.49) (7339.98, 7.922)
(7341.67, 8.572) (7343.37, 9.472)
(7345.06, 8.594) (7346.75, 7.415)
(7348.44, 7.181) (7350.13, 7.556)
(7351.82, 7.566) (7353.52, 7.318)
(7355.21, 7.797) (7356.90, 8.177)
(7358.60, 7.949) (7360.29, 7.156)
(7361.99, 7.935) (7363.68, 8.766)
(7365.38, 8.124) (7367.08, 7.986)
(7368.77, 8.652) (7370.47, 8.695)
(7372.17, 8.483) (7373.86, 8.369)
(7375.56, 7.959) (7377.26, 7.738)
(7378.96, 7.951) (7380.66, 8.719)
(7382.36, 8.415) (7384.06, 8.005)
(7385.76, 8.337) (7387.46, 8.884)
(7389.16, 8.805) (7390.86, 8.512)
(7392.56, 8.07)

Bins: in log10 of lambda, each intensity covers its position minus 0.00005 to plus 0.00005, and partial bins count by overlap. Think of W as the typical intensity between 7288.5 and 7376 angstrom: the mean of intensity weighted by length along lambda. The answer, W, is 7.97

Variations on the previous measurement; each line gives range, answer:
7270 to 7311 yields 7.9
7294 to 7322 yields 7.96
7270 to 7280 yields 8.38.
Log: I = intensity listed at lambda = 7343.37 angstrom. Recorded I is 9.472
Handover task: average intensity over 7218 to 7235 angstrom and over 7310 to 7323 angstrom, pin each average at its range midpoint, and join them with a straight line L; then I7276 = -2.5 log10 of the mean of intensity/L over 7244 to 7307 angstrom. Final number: 0.04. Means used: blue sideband 8.25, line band 8.04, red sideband 8.47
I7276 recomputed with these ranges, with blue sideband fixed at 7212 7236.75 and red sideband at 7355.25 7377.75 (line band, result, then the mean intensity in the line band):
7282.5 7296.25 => 0.040 mag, 7.97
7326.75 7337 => 0.036 mag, 7.93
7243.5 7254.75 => 0.052 mag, 7.95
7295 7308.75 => 0.114 mag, 7.43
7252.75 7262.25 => 0.022 mag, 8.16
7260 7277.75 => -0.025 mag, 8.5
